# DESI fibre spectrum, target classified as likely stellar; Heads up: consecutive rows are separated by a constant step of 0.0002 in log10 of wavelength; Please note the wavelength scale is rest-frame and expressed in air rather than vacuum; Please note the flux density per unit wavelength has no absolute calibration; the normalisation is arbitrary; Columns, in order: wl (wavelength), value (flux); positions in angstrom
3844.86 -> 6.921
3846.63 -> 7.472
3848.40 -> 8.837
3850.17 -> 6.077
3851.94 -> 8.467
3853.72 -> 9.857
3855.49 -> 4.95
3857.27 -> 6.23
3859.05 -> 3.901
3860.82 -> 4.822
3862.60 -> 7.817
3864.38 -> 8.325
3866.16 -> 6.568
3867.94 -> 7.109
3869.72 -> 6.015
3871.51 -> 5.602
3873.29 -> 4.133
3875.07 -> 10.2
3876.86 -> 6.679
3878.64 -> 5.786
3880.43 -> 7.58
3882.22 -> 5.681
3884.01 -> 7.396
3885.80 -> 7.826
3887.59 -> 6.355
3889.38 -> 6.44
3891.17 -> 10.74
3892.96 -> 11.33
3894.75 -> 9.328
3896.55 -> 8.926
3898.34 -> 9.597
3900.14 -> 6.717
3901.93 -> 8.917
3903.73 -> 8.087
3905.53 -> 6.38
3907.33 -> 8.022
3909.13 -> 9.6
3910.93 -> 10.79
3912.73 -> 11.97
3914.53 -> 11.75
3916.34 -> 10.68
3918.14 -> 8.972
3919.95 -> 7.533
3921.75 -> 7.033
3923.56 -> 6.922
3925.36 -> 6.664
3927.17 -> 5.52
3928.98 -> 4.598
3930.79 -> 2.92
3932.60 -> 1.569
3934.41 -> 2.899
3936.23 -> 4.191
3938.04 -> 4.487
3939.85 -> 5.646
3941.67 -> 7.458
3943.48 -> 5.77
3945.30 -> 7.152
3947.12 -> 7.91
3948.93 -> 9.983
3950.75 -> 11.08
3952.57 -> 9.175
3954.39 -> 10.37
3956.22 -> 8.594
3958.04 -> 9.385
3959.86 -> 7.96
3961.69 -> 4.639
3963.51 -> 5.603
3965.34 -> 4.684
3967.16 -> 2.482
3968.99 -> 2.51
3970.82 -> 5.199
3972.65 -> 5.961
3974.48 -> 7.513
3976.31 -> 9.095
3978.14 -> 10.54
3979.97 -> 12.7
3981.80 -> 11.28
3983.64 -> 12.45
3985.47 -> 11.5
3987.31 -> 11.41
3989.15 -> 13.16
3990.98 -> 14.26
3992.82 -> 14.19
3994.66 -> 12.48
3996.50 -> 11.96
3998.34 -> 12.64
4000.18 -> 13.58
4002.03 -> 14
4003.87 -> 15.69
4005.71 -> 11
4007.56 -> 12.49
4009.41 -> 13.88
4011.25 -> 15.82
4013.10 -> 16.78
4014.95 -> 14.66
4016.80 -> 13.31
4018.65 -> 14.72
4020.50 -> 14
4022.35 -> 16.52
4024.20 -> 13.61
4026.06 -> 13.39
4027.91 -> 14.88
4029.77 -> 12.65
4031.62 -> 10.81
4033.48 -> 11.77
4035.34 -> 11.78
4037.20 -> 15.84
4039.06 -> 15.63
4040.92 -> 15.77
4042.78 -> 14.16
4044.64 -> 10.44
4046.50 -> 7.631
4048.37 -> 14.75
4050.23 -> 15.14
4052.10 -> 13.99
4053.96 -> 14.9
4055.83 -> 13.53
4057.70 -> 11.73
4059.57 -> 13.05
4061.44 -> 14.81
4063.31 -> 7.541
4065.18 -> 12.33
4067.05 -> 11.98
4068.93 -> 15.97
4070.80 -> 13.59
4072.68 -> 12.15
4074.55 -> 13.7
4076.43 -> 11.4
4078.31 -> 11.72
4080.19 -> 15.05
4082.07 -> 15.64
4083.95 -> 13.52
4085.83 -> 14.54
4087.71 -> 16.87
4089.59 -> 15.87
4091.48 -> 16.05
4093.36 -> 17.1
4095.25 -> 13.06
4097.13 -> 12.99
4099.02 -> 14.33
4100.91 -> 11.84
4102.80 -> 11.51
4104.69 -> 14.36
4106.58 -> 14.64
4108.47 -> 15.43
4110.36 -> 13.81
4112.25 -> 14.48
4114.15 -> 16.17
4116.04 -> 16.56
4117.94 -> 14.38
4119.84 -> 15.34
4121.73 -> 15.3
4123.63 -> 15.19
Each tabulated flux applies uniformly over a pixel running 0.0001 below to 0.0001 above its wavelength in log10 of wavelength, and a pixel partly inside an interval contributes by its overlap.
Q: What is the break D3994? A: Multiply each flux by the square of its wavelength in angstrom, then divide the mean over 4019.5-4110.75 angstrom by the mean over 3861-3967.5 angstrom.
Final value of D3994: 2.0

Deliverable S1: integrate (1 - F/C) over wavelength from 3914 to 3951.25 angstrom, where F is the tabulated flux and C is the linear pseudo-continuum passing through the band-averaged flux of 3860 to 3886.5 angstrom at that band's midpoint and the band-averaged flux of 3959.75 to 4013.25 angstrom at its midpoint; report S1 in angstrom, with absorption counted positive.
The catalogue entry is 9.0 angstrom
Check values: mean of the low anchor 6.76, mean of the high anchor 10.5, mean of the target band 6.6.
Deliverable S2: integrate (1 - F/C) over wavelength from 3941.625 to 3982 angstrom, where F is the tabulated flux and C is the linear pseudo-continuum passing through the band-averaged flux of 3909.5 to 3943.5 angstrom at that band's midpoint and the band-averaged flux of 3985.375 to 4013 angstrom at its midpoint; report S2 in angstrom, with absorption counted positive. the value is 9.1 angstrom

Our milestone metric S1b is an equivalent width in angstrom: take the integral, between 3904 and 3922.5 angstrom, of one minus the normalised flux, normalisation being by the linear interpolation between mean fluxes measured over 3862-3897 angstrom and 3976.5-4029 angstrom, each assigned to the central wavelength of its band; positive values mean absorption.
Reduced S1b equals -0.3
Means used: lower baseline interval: 7.47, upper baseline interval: 13.4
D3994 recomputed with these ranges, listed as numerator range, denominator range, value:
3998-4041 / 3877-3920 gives 1.72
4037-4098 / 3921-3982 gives 2.16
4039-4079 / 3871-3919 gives 1.68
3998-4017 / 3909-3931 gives 1.80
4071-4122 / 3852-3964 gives 2.14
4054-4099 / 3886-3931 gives 1.80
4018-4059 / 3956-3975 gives 2.45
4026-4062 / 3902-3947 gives 2.03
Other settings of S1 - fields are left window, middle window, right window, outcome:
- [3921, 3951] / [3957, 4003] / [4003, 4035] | 3.0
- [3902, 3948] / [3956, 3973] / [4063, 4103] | 6.0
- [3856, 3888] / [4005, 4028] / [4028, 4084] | -5.0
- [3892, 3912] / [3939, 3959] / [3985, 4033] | 4.7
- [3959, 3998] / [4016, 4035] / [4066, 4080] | -4.2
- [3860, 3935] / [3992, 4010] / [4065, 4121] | -3.5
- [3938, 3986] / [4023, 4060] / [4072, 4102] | -4.7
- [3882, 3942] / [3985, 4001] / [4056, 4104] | -3.8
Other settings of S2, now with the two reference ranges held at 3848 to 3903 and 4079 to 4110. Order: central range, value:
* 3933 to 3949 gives 6.24 angstrom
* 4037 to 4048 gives -0.30 angstrom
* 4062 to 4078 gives 1.58 angstrom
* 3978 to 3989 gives -0.96 angstrom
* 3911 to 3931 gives 1.82 angstrom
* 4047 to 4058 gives -0.63 angstrom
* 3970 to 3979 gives 2.49 angstrom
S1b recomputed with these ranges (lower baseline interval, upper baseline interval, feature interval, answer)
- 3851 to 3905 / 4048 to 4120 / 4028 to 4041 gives -1.1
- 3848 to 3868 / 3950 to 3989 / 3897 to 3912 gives -2.1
